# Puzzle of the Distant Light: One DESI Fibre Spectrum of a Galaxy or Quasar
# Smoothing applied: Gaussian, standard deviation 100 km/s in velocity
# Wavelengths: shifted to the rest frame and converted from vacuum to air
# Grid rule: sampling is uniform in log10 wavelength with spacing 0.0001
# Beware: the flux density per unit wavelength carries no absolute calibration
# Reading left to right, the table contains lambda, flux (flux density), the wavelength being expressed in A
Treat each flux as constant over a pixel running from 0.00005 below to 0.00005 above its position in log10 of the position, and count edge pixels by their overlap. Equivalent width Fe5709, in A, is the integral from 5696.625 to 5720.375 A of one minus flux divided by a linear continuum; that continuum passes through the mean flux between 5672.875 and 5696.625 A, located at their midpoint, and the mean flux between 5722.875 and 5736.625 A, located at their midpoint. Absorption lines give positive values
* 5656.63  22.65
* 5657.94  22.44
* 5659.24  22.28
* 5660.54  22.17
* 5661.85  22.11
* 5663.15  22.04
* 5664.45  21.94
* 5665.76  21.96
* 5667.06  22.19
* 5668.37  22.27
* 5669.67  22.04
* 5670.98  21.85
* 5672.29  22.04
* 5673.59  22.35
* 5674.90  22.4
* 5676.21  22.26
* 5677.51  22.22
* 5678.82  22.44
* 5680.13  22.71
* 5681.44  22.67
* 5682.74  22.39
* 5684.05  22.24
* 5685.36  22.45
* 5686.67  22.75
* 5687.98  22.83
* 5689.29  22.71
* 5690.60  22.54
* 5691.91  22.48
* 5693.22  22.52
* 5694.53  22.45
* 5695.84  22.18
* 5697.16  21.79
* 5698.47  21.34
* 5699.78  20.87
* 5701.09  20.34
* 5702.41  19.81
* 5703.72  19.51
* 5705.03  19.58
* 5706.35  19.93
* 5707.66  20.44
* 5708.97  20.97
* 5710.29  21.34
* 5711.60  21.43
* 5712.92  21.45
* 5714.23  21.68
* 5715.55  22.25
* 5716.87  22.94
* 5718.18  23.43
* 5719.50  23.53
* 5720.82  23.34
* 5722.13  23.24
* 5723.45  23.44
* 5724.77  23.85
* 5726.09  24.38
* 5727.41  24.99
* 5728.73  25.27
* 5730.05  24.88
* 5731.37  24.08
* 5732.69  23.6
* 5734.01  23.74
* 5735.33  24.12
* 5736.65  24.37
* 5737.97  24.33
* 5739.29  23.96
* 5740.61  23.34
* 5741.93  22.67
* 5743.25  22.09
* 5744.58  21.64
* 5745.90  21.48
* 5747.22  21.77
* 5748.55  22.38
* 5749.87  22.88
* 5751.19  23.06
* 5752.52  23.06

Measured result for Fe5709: 2.2 A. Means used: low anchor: 22.5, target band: 21.3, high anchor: 24.2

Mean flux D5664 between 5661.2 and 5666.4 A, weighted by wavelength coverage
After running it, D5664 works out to 22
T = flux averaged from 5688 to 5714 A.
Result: 21.3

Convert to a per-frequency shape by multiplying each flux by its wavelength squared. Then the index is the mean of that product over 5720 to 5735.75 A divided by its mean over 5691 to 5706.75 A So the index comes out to 1.15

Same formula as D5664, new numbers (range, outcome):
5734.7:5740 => 24.2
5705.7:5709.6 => 20.5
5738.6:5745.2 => 22.8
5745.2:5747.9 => 21.6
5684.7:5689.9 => 22.7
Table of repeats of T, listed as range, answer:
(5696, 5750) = 22.5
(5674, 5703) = 22.1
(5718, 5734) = 24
